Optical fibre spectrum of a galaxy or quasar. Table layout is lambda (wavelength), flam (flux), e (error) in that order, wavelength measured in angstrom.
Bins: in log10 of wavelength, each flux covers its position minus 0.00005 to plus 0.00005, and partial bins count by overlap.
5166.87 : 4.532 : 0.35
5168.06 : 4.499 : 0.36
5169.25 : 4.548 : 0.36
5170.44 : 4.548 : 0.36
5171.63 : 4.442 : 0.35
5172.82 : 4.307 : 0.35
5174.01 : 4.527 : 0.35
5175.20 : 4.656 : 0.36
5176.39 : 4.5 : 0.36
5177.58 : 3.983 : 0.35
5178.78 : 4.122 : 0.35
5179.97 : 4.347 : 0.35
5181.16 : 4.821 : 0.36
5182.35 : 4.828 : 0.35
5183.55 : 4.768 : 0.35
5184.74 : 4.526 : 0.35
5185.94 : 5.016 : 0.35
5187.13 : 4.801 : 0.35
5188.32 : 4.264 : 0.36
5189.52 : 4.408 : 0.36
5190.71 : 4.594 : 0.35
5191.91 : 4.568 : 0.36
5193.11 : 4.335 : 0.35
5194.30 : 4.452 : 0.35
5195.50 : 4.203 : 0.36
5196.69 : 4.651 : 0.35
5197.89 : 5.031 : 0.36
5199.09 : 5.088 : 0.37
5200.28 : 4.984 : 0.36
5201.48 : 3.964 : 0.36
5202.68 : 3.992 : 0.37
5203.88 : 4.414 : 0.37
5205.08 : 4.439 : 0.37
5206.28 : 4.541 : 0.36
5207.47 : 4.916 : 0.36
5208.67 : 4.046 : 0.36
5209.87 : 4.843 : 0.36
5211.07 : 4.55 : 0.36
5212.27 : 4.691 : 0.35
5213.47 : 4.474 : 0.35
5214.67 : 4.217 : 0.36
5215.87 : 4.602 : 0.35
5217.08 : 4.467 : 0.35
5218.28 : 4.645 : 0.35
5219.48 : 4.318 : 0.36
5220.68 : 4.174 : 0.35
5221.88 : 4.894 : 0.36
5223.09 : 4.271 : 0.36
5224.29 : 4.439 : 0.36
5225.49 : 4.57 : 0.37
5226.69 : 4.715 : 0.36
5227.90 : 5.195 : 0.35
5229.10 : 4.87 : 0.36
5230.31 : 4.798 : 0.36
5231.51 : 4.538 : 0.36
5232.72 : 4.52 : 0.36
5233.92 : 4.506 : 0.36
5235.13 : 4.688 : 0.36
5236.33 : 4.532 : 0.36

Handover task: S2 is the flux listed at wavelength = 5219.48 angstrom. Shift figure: 4.318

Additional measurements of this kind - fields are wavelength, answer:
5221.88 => 4.894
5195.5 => 4.203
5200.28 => 4.984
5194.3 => 4.452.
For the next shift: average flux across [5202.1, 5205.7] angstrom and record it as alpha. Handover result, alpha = 4.28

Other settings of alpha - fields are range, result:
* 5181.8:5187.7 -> 4.78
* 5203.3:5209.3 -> 4.48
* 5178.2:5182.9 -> 4.54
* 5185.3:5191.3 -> 4.62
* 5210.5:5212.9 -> 4.62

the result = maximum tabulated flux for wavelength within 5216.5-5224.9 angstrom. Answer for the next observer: 4.894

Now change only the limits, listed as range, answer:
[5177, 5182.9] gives 4.828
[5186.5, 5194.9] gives 4.801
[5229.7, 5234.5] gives 4.798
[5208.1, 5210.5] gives 4.843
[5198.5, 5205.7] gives 5.088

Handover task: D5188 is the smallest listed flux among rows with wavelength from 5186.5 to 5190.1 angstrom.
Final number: 4.264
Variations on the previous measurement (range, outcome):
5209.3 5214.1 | 4.474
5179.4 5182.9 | 4.347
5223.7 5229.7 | 4.439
